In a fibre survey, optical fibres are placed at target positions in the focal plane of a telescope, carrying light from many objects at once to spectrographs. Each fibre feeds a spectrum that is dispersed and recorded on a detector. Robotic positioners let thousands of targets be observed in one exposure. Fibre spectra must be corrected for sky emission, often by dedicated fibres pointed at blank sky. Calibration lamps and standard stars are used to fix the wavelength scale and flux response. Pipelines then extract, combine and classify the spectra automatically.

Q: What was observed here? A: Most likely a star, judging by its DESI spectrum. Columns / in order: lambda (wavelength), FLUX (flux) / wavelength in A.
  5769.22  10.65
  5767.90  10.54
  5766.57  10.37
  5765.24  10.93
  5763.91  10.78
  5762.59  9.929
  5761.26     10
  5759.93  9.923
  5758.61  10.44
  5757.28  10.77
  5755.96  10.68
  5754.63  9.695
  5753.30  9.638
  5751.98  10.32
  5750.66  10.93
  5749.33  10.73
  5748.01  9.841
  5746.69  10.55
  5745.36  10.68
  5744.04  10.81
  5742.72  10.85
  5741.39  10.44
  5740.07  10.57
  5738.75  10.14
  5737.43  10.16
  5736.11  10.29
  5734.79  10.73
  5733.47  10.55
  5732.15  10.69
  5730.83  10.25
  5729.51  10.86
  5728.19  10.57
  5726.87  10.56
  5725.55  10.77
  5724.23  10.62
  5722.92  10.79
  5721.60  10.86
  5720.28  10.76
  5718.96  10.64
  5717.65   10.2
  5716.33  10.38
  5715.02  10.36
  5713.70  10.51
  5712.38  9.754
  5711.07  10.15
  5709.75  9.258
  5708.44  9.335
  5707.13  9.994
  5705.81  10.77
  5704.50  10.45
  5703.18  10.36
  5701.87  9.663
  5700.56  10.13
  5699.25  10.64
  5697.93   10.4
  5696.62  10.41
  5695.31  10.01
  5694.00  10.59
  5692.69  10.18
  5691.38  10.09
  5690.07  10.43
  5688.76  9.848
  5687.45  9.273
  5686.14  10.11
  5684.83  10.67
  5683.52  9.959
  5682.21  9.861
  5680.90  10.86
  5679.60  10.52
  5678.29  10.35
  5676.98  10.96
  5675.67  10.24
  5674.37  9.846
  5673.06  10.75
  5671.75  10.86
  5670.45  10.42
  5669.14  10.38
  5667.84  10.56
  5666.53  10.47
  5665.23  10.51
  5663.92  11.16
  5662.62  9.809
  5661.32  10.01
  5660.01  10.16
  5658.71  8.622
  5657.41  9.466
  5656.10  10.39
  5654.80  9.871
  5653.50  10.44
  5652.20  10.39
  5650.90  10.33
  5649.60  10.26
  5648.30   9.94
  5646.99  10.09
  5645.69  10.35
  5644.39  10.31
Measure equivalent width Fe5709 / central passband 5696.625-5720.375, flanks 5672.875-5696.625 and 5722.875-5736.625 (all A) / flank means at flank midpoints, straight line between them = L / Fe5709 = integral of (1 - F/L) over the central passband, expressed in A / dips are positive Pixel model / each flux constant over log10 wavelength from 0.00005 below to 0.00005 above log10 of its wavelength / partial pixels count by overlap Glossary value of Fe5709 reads 0.5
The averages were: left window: 10.2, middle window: 10.2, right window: 10.6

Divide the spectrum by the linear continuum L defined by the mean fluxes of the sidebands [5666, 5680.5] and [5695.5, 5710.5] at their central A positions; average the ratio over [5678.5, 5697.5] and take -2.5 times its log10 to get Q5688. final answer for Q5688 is 0.01 mag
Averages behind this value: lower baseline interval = 10.5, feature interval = 10.2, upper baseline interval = 10.1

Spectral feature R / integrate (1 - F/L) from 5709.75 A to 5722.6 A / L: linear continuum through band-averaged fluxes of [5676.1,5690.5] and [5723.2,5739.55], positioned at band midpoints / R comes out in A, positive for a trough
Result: 0.1 A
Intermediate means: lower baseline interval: 10.3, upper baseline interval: 10.5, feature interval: 10.3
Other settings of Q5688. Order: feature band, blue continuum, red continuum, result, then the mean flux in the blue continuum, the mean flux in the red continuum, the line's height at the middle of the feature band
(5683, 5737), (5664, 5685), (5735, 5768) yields 0.01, 10.5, 10.4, 10.4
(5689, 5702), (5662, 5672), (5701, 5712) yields -0.01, 10.5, 10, 10.1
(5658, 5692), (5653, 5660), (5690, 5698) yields -0.02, 9.78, 10.3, 10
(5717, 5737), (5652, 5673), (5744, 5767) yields -0.03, 10.2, 10.4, 10.3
